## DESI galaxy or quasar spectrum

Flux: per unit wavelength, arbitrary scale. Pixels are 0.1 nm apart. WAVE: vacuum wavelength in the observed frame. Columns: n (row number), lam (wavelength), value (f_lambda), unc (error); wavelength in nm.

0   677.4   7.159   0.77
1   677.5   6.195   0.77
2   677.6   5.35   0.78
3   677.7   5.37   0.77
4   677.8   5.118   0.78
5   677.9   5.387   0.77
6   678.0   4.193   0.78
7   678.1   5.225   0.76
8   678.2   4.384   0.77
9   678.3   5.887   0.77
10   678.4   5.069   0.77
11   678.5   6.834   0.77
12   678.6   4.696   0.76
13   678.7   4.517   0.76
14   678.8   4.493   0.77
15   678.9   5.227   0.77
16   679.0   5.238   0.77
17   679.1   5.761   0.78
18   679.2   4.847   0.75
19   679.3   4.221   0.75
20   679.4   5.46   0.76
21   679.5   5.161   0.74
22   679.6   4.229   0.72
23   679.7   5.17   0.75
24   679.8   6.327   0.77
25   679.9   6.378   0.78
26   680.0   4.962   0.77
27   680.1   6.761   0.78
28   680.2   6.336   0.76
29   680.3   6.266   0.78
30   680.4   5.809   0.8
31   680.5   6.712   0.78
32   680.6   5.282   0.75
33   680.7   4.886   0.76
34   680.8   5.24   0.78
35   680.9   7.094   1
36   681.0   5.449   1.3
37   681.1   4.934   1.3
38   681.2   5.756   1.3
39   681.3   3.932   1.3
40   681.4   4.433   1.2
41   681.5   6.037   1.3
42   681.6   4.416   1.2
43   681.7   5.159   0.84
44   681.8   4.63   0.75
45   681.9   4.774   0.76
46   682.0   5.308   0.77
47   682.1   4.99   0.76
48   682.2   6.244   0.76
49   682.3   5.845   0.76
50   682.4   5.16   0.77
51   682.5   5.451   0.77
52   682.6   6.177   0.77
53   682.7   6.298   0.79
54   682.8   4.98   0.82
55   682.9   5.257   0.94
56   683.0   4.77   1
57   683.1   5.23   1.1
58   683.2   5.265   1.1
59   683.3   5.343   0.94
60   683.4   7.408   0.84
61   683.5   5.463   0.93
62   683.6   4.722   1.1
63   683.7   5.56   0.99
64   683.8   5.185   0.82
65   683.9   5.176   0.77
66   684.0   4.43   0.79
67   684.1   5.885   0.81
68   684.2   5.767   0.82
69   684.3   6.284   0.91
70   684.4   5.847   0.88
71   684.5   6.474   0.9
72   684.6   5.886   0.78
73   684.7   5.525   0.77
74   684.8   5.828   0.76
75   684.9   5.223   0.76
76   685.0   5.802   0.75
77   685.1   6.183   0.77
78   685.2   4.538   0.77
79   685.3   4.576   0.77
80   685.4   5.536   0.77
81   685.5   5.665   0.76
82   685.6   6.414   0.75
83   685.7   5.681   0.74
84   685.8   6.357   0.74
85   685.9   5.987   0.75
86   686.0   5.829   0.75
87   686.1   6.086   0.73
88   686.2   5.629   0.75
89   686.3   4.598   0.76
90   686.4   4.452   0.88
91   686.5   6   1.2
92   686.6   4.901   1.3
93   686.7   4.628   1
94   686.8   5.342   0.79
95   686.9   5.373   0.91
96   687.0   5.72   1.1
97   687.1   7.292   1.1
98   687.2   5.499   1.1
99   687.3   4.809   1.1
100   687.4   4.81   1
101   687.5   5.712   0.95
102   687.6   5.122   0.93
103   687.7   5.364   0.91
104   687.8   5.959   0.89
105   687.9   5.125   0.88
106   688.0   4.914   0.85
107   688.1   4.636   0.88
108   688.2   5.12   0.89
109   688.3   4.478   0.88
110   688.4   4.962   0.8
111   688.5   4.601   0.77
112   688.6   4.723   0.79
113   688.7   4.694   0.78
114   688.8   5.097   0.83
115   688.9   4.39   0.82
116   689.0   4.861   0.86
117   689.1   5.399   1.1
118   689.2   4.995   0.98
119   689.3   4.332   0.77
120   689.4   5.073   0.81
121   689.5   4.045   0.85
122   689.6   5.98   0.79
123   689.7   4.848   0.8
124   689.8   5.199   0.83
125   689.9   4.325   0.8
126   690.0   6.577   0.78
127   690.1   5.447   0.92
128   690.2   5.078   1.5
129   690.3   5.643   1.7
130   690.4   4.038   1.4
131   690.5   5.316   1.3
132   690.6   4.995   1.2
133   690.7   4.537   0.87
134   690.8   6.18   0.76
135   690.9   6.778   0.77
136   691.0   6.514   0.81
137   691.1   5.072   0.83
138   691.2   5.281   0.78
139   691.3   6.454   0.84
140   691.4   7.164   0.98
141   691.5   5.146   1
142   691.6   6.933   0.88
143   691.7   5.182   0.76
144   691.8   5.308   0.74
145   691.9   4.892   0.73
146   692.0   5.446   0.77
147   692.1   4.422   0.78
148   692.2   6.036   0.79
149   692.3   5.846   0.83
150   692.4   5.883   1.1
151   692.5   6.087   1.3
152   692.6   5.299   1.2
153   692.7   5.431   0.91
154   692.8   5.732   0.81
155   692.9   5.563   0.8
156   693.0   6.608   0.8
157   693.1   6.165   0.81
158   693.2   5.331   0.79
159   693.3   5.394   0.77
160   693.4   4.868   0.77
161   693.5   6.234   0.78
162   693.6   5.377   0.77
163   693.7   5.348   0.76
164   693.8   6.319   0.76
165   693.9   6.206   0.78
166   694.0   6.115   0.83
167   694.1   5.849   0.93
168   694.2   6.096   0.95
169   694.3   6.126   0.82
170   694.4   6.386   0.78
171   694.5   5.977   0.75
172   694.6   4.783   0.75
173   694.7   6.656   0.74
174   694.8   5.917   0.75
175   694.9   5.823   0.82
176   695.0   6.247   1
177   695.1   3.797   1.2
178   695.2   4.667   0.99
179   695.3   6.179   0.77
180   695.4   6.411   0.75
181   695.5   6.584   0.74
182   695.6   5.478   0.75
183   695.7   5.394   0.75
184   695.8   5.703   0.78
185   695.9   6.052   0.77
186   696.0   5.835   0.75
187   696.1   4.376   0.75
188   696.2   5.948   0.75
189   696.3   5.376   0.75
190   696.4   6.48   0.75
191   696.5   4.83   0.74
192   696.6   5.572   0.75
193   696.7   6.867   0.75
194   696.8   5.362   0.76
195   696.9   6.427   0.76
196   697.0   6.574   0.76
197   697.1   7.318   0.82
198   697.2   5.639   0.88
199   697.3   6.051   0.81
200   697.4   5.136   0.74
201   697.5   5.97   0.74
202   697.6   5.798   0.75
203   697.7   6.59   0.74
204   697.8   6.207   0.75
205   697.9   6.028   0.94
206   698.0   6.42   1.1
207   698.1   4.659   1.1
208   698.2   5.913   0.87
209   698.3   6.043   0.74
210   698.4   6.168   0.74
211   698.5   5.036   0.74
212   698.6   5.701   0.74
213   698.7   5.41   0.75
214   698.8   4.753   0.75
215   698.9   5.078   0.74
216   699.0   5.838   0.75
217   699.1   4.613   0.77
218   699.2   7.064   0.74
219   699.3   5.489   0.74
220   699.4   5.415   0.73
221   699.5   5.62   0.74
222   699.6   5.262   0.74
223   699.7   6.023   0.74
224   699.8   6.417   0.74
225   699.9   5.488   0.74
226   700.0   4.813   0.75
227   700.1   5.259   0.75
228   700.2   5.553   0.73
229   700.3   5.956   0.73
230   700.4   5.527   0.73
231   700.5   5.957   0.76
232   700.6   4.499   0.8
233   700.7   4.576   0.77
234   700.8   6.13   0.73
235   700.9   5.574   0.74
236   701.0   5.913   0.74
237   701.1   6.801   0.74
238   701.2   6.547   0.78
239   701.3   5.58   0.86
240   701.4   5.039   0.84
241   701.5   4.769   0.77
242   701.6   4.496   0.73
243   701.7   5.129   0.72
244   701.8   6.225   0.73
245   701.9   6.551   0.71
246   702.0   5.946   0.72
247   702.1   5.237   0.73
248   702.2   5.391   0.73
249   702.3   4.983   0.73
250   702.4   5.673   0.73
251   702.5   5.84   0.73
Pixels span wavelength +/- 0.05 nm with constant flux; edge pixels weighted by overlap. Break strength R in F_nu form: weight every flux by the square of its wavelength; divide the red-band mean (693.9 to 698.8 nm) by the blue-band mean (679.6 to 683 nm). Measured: 1.1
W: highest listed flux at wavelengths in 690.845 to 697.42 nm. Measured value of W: 7.318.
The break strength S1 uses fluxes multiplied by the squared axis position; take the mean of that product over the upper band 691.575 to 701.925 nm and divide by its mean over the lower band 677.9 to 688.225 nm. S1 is 1.09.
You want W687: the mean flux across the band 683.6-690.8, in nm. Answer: 5.3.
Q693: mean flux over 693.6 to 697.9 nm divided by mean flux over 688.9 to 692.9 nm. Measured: 1.1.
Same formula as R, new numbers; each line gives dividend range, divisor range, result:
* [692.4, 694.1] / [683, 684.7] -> 1.06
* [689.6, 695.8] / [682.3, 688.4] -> 1.06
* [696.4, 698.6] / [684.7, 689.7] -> 1.16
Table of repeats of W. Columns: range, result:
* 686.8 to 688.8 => 7.292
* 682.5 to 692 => 7.408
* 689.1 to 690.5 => 6.577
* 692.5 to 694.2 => 6.608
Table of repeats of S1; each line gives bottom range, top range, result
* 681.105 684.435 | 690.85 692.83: 1.10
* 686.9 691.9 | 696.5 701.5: 1.11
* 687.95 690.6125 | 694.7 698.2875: 1.20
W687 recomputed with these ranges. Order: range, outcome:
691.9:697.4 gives 5.77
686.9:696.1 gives 5.49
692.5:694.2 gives 5.76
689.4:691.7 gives 5.51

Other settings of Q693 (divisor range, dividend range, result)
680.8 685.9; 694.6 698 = 1.07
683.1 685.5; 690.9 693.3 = 1.03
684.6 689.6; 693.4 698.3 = 1.11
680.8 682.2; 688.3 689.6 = 0.92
